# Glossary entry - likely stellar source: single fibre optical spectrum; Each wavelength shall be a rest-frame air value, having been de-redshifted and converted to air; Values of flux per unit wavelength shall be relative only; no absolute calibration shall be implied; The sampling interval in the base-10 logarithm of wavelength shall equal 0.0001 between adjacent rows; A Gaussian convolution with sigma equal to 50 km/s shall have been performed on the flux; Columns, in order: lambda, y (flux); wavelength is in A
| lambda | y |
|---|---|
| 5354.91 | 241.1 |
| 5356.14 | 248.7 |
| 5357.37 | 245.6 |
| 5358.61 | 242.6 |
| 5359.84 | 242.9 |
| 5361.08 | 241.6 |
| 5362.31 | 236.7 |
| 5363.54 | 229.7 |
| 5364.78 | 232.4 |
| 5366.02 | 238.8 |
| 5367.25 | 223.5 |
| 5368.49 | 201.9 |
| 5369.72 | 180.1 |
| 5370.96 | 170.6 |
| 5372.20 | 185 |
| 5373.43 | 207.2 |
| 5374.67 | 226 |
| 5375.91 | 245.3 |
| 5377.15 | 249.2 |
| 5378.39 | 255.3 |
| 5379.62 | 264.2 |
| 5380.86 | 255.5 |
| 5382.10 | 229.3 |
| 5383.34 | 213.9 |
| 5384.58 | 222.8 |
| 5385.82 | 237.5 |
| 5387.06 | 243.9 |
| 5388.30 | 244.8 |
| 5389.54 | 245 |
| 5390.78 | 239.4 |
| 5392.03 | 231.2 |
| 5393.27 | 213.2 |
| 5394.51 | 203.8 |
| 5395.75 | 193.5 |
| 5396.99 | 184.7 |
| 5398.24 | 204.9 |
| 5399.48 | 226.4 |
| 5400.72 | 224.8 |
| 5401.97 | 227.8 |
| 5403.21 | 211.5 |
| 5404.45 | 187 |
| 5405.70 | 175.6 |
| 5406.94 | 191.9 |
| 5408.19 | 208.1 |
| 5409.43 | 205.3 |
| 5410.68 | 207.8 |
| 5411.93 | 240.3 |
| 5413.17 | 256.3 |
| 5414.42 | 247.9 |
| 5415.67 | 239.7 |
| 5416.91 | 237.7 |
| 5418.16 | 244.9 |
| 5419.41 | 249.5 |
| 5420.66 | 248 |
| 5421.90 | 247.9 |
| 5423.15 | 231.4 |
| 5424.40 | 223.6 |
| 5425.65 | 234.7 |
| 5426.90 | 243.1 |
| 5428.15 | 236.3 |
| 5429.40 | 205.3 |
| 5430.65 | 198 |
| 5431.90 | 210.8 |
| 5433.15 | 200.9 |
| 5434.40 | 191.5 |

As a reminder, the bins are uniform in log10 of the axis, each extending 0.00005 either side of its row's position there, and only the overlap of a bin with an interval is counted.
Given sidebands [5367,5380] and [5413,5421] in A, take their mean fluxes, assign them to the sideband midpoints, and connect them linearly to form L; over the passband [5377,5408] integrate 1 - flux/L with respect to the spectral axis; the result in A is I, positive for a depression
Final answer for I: 0.9 A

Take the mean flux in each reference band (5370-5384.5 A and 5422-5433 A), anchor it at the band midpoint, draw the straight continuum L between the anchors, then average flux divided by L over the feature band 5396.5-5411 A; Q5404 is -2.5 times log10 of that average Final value 0.100 mag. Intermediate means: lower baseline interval 226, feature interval 205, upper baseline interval 223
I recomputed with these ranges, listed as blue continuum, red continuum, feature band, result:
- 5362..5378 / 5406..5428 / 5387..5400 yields 0.3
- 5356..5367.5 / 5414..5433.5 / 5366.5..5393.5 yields 1.1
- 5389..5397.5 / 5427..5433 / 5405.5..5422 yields -1.1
